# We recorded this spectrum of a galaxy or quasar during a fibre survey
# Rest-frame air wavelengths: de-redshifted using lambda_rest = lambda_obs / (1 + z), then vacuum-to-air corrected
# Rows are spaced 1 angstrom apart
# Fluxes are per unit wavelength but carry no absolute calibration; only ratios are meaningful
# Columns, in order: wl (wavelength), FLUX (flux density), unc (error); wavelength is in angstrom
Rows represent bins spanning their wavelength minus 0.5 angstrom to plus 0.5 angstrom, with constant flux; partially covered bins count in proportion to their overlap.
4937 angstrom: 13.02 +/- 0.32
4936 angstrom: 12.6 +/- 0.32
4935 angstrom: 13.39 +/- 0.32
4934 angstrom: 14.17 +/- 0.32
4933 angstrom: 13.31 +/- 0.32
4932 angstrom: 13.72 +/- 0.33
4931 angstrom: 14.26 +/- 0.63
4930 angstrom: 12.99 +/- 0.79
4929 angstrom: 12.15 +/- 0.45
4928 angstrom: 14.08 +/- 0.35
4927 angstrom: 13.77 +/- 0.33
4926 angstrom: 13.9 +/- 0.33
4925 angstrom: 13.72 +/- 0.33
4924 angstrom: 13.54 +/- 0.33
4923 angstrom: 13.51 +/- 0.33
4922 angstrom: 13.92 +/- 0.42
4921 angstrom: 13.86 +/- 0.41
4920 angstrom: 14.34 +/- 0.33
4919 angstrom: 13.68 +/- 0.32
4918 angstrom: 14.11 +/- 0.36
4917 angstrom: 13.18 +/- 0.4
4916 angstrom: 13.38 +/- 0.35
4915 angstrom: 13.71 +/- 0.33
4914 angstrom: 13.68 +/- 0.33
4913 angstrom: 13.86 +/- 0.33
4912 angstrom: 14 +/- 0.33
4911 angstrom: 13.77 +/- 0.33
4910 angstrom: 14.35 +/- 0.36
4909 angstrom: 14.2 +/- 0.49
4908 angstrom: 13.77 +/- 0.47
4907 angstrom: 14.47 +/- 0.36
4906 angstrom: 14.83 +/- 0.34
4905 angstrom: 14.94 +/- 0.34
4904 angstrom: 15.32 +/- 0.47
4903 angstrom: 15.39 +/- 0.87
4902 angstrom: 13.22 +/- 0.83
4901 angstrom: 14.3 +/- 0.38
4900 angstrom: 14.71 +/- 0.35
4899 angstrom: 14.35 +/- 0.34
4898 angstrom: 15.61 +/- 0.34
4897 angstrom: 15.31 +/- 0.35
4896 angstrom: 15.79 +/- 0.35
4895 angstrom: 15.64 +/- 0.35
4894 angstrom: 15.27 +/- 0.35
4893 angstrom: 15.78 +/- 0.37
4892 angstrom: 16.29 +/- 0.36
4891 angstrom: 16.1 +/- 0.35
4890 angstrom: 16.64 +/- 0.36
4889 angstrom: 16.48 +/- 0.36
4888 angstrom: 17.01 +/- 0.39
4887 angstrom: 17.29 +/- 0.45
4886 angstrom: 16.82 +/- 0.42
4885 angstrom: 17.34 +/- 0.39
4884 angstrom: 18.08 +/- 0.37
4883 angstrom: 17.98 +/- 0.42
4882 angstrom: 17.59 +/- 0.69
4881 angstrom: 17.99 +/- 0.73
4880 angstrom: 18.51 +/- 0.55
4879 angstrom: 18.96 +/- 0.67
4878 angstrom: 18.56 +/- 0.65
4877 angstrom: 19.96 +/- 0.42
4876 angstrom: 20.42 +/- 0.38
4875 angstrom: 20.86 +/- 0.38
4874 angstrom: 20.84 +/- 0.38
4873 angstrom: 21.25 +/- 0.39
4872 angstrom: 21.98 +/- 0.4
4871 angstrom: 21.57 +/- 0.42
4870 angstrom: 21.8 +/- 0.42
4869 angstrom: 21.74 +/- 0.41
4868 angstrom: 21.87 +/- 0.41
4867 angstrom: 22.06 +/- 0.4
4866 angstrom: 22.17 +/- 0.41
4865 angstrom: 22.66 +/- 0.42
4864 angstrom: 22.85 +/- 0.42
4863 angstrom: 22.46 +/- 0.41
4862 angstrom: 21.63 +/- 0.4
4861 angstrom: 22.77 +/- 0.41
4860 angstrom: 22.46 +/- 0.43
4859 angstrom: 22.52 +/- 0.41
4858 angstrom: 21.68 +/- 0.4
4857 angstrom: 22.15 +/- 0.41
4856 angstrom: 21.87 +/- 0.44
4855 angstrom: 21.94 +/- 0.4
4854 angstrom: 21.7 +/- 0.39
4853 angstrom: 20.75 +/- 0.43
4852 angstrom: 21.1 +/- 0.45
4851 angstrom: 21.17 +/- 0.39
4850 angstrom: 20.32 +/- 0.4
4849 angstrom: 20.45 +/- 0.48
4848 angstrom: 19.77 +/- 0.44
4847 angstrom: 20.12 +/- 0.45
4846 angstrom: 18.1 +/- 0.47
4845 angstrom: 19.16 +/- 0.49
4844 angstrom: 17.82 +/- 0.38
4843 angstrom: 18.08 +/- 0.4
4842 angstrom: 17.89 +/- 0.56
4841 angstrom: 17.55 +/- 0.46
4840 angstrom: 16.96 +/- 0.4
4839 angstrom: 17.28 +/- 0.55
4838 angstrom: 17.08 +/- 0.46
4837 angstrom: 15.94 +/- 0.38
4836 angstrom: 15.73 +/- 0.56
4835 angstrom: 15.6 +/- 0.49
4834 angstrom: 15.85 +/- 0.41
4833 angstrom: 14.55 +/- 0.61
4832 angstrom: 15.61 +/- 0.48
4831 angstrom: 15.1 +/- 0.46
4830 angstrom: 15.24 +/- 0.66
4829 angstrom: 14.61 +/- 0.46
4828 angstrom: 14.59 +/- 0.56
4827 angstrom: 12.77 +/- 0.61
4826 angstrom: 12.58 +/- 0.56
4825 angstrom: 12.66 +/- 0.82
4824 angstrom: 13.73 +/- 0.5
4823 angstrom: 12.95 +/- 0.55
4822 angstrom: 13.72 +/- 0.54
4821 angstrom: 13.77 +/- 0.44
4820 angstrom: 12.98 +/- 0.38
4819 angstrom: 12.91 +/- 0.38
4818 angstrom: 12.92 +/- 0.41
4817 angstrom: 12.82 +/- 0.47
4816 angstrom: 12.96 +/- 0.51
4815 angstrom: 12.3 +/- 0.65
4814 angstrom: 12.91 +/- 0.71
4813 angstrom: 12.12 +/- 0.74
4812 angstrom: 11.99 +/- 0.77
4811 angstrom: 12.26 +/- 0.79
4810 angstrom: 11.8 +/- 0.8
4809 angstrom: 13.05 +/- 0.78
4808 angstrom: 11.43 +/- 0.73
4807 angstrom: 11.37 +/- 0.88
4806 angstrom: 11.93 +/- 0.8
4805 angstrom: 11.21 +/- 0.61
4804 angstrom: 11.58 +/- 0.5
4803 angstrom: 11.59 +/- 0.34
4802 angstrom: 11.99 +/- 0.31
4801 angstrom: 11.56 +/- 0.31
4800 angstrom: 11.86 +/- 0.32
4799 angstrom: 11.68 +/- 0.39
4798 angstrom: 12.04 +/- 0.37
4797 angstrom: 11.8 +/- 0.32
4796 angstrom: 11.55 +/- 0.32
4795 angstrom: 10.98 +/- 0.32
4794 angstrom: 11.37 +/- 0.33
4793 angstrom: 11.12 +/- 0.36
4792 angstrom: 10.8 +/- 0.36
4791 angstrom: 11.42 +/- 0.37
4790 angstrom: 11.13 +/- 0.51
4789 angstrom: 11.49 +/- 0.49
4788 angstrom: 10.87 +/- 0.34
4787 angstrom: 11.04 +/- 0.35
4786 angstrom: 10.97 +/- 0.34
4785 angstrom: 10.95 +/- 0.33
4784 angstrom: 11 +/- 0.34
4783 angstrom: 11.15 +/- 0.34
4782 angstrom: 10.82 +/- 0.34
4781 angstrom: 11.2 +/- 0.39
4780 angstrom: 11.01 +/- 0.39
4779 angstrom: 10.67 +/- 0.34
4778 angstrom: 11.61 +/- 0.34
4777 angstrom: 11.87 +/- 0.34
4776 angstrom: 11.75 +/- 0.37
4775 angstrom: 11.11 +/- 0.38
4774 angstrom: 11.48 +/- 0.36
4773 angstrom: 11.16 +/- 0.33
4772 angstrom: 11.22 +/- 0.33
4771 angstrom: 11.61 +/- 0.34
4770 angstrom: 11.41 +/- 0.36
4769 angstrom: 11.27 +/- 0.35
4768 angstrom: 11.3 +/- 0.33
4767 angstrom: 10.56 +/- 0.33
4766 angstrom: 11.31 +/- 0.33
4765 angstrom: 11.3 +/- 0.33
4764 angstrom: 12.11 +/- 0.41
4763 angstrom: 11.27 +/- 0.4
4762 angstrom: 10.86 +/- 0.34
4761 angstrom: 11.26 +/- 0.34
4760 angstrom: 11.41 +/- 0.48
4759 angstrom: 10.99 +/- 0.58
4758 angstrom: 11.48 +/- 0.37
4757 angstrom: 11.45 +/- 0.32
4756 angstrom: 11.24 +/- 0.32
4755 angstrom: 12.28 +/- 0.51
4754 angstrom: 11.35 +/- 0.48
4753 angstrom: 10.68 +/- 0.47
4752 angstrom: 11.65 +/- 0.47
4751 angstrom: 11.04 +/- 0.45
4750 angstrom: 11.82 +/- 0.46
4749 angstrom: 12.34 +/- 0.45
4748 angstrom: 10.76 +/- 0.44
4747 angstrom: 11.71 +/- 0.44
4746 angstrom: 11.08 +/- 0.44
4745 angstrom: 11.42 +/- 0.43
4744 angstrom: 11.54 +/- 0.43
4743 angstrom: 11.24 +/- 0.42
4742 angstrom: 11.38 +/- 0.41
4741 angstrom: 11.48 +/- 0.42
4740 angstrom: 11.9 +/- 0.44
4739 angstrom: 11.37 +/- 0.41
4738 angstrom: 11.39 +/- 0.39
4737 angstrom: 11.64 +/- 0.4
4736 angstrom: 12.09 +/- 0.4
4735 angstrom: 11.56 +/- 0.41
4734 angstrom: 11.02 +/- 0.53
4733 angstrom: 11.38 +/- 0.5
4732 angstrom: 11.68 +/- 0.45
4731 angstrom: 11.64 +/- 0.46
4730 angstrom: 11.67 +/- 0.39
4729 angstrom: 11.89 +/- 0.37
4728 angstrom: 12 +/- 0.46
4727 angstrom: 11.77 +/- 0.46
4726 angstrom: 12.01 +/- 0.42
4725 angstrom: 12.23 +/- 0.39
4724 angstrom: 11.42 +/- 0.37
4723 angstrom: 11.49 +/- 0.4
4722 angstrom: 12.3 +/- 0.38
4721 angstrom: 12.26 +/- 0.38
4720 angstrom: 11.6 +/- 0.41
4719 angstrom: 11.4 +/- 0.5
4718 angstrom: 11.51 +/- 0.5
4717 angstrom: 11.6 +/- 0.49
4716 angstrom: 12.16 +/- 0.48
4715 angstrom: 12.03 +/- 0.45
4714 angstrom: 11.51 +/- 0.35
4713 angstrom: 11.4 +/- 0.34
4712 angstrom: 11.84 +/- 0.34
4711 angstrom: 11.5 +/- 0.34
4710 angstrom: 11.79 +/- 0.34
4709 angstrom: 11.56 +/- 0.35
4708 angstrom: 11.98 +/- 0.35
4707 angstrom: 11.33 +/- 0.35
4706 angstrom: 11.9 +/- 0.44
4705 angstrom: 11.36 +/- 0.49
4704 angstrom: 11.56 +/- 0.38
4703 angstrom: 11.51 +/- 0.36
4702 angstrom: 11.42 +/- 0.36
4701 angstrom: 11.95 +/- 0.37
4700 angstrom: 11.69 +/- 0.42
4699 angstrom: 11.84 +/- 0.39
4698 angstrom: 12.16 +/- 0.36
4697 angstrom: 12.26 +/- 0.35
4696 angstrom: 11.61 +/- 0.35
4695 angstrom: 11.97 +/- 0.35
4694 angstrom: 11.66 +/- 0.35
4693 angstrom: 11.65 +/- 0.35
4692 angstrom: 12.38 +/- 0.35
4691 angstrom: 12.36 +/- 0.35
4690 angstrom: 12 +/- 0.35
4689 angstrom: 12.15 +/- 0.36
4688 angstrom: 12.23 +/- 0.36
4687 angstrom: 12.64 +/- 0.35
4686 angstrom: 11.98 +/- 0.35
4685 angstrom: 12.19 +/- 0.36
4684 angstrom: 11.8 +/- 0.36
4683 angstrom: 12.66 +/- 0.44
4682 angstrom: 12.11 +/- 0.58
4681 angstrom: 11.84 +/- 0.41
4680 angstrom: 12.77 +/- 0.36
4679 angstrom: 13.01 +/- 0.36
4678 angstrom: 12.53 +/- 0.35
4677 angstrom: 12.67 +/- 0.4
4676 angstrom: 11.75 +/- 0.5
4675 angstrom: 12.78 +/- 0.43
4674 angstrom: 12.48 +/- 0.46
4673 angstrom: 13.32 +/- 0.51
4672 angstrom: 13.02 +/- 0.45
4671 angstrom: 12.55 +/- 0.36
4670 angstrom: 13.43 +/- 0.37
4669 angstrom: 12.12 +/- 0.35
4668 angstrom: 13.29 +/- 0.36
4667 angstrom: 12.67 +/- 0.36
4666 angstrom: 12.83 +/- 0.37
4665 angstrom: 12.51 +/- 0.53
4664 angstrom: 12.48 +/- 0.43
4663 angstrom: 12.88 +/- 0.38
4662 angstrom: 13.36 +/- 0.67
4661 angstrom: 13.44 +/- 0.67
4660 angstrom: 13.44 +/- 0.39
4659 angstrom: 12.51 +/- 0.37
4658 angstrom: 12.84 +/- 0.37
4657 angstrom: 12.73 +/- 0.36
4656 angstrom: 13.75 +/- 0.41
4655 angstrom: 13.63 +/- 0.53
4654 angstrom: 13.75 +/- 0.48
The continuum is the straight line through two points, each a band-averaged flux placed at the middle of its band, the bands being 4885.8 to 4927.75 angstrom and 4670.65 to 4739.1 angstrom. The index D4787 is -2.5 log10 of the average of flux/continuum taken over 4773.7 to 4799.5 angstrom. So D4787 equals 0.160 mag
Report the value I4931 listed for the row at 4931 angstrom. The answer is 14.26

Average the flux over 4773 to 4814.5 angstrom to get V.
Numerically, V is 11.5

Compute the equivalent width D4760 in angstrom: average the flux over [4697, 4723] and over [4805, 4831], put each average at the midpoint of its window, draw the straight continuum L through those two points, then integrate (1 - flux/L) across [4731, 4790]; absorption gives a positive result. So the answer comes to 4.5 angstrom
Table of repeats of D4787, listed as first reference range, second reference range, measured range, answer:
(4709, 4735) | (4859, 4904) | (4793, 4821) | 0.27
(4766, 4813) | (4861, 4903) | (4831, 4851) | -0.15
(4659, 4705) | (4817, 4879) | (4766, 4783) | 0.37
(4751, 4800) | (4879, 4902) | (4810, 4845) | -0.07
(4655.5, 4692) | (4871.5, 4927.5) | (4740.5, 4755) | 0.20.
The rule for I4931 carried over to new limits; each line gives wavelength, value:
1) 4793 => 11.12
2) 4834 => 15.85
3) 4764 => 12.11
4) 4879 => 18.96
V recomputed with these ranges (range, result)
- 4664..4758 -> 11.9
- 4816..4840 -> 14.4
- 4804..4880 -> 17.4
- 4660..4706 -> 12.3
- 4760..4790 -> 11.2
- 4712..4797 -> 11.4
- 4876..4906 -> 16.5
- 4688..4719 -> 11.8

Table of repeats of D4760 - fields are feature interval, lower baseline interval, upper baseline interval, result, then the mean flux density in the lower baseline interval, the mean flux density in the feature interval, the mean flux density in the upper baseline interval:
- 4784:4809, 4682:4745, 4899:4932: 2.5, 11.8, 11.4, 14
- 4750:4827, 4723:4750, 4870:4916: 9.0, 11.6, 11.7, 16.6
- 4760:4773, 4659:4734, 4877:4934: 1.8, 12.1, 11.3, 15.1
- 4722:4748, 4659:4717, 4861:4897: 4.3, 12.2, 11.6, 19.1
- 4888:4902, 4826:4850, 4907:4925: -0.9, 16.8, 15.5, 13.8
